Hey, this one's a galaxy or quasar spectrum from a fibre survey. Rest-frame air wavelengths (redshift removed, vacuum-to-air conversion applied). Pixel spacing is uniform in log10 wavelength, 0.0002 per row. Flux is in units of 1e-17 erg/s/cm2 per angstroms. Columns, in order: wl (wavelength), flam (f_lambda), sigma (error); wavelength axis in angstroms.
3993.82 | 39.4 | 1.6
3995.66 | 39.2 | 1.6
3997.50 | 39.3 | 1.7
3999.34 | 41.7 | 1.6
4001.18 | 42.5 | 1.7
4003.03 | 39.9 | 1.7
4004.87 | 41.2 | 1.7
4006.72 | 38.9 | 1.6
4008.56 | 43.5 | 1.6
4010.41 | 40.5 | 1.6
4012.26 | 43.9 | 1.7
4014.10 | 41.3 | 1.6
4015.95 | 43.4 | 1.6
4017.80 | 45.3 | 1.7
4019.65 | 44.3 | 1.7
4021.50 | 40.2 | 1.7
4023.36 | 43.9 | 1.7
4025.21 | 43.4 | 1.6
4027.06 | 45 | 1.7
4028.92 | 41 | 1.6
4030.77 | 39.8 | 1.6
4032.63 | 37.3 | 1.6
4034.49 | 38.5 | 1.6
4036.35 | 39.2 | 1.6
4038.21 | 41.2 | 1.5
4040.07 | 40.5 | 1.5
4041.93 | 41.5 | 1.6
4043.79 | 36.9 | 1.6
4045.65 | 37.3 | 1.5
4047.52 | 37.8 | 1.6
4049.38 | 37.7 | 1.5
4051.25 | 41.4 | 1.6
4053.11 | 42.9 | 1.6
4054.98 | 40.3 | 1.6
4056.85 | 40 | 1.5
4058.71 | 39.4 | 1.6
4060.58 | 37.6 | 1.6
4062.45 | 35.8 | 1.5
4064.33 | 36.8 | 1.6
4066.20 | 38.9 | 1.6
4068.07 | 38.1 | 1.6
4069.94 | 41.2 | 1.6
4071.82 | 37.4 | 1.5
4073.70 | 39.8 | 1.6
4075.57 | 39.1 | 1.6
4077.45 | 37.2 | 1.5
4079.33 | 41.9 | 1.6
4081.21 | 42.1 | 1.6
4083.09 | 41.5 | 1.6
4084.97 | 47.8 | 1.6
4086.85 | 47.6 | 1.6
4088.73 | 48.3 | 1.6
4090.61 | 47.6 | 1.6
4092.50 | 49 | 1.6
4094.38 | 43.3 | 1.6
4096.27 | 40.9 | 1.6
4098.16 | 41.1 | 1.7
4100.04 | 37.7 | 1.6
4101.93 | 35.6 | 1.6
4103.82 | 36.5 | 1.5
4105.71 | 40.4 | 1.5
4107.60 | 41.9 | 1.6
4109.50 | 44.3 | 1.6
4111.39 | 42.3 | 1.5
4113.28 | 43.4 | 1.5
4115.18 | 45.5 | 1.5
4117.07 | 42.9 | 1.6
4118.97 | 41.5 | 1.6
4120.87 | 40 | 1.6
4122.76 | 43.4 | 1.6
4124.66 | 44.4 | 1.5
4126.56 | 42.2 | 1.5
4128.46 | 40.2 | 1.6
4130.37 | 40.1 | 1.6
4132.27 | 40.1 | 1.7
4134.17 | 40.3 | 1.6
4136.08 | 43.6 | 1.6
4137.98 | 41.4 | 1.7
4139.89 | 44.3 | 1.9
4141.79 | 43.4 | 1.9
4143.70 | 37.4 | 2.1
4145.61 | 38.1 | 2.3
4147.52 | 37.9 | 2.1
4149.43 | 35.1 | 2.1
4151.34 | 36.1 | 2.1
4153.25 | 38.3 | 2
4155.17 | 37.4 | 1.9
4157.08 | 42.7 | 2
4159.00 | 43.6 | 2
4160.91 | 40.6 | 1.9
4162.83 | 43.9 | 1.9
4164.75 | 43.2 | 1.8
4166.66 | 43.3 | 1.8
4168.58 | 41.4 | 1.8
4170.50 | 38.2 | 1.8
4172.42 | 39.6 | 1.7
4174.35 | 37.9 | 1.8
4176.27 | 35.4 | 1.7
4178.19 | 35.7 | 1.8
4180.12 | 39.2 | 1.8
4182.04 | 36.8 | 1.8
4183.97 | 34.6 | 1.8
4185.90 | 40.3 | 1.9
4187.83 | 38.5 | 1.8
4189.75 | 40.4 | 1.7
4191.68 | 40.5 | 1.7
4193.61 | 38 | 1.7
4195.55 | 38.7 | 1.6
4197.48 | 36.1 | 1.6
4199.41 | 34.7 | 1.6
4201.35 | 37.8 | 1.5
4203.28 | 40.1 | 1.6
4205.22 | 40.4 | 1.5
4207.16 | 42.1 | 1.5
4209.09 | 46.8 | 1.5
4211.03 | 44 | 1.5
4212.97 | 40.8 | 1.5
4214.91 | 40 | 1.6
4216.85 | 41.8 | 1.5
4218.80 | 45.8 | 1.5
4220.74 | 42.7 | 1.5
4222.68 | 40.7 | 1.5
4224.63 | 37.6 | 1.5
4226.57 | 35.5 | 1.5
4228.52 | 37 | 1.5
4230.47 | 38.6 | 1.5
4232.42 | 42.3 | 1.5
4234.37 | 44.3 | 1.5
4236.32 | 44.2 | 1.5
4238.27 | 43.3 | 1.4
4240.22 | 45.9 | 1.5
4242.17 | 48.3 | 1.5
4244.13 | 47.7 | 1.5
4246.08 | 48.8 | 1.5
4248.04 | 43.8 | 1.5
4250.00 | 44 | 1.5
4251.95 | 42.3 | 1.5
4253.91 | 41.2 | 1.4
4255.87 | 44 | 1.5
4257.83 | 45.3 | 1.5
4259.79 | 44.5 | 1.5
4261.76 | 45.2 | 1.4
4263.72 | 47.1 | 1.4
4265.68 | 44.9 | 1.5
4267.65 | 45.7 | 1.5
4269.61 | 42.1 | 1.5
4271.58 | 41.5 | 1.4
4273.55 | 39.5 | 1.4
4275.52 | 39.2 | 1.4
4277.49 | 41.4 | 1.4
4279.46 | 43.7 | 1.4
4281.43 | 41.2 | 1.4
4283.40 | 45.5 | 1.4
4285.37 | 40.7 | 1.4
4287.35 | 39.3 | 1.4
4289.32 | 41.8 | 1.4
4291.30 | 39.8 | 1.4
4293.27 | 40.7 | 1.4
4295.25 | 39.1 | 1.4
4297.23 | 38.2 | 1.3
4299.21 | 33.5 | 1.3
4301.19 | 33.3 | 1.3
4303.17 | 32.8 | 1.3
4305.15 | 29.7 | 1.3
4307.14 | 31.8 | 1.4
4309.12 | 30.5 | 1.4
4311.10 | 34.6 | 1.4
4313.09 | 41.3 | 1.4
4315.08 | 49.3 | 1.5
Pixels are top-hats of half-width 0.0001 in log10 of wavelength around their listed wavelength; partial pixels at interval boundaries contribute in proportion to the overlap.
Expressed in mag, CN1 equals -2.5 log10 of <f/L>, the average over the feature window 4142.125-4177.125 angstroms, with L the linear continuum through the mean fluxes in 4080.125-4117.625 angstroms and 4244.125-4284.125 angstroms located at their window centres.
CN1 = 0.10 mag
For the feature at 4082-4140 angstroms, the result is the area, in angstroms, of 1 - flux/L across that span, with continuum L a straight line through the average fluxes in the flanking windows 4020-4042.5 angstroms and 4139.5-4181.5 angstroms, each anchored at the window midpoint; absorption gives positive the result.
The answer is -3.4 angstroms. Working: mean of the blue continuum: 41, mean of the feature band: 42.5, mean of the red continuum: 39.6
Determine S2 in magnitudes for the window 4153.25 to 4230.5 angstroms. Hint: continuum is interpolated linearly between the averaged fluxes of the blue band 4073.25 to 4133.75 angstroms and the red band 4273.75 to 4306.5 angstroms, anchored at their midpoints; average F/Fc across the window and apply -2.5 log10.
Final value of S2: 0.02 mag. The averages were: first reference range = 42.2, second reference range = 38.7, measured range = 39.8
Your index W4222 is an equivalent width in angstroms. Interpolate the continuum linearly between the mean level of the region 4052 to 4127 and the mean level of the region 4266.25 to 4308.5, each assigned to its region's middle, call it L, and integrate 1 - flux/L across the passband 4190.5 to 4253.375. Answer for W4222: -3.0 angstroms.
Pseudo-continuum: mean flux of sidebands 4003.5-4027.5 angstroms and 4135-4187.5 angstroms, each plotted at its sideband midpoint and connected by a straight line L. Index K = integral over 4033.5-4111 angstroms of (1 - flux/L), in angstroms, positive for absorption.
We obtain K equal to 1.50 angstroms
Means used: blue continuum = 42.6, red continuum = 39.6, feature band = 40.6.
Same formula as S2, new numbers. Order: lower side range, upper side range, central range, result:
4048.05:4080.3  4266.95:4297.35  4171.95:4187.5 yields 0.08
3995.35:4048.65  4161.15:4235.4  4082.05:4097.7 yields -0.13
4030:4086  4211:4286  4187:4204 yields 0.10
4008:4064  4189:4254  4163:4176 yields 0.02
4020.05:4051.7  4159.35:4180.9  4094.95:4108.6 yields 0.02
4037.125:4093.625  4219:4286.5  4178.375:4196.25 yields 0.10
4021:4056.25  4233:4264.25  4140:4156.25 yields 0.12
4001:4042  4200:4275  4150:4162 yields 0.07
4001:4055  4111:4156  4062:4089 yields 0.00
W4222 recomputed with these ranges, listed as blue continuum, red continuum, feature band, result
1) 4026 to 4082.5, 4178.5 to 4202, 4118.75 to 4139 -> -1.6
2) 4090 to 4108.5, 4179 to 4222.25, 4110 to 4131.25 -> -0.7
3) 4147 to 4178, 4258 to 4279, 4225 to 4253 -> -0.6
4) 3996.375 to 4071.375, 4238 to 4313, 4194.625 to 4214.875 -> 0.4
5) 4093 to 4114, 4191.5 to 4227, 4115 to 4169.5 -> -0.6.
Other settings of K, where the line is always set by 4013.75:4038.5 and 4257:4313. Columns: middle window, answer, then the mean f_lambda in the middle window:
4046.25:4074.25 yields 1.7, 39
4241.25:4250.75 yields -1.6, 46.5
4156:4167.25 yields -0.6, 42.8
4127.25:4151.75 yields 0.5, 39.9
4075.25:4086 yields -0.1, 41.8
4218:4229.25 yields 0.1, 39.9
